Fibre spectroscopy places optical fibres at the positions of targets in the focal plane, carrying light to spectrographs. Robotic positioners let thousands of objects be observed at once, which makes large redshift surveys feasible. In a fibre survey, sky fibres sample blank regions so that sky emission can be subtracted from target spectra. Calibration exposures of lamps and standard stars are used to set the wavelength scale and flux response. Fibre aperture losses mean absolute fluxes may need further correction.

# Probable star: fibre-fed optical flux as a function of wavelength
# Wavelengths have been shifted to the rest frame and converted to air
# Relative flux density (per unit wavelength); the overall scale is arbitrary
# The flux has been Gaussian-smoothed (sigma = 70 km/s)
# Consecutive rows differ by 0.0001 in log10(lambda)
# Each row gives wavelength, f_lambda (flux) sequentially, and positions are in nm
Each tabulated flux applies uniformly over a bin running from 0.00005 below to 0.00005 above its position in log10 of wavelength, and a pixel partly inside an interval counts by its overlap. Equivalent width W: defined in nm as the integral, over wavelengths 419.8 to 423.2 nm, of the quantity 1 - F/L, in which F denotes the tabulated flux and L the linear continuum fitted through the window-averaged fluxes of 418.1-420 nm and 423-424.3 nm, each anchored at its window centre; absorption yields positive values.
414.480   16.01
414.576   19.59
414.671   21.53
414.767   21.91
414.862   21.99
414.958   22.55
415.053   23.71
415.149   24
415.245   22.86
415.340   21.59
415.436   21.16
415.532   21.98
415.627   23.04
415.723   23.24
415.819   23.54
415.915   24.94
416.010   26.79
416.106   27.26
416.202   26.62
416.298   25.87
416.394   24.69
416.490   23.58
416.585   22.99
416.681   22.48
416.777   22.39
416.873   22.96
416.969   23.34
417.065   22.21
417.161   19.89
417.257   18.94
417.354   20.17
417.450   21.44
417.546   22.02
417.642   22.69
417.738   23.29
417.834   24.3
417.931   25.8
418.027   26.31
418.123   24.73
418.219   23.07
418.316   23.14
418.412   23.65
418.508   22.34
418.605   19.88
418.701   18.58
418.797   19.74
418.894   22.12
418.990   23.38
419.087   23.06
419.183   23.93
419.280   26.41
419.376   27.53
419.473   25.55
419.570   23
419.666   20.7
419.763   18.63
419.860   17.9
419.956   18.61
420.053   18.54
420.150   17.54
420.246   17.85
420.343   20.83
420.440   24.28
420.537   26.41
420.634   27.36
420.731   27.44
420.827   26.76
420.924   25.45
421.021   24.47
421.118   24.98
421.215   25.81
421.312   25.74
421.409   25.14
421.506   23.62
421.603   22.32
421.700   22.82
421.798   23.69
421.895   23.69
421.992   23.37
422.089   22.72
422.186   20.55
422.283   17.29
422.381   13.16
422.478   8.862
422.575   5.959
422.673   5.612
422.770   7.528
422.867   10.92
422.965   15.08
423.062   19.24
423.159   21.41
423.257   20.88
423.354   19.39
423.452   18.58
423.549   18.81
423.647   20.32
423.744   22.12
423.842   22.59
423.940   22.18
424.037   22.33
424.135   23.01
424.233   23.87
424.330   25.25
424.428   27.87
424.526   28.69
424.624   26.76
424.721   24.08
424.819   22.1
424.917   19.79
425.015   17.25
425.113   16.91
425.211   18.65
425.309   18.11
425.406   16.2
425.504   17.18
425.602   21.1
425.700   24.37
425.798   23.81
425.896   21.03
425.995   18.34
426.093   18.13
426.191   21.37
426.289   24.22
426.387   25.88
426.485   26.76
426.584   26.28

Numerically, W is 0.26 nm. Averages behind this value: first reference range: 22.3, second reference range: 21.1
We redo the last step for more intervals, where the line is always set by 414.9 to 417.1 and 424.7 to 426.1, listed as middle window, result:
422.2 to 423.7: 0.41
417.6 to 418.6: -0.04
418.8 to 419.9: -0.03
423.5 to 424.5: -0.13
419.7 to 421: -0.02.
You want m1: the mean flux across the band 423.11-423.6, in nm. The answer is 19.8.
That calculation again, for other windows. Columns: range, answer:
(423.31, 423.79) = 19.8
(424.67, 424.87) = 23.2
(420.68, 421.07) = 26.1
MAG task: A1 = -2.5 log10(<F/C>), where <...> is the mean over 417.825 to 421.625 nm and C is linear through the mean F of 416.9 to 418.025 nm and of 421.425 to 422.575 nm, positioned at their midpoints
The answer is -0.106 mag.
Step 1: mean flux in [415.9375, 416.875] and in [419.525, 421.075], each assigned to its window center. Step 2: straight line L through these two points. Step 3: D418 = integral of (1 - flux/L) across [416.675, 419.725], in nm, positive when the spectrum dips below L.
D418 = 0.10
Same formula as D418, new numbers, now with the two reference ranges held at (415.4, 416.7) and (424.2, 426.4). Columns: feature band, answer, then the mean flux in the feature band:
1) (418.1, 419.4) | 0.04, 22.9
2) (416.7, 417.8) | 0.10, 21.8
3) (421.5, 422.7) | 0.24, 18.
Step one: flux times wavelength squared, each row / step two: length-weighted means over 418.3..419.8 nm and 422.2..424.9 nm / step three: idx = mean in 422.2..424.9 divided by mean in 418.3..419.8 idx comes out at 0.86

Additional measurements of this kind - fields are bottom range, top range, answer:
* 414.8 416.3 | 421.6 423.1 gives 0.71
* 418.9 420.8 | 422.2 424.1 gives 0.74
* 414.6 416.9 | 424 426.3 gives 0.96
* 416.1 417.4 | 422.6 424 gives 0.78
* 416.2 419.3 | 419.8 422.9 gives 0.90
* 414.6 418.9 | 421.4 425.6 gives 0.89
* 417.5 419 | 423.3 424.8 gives 1.04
